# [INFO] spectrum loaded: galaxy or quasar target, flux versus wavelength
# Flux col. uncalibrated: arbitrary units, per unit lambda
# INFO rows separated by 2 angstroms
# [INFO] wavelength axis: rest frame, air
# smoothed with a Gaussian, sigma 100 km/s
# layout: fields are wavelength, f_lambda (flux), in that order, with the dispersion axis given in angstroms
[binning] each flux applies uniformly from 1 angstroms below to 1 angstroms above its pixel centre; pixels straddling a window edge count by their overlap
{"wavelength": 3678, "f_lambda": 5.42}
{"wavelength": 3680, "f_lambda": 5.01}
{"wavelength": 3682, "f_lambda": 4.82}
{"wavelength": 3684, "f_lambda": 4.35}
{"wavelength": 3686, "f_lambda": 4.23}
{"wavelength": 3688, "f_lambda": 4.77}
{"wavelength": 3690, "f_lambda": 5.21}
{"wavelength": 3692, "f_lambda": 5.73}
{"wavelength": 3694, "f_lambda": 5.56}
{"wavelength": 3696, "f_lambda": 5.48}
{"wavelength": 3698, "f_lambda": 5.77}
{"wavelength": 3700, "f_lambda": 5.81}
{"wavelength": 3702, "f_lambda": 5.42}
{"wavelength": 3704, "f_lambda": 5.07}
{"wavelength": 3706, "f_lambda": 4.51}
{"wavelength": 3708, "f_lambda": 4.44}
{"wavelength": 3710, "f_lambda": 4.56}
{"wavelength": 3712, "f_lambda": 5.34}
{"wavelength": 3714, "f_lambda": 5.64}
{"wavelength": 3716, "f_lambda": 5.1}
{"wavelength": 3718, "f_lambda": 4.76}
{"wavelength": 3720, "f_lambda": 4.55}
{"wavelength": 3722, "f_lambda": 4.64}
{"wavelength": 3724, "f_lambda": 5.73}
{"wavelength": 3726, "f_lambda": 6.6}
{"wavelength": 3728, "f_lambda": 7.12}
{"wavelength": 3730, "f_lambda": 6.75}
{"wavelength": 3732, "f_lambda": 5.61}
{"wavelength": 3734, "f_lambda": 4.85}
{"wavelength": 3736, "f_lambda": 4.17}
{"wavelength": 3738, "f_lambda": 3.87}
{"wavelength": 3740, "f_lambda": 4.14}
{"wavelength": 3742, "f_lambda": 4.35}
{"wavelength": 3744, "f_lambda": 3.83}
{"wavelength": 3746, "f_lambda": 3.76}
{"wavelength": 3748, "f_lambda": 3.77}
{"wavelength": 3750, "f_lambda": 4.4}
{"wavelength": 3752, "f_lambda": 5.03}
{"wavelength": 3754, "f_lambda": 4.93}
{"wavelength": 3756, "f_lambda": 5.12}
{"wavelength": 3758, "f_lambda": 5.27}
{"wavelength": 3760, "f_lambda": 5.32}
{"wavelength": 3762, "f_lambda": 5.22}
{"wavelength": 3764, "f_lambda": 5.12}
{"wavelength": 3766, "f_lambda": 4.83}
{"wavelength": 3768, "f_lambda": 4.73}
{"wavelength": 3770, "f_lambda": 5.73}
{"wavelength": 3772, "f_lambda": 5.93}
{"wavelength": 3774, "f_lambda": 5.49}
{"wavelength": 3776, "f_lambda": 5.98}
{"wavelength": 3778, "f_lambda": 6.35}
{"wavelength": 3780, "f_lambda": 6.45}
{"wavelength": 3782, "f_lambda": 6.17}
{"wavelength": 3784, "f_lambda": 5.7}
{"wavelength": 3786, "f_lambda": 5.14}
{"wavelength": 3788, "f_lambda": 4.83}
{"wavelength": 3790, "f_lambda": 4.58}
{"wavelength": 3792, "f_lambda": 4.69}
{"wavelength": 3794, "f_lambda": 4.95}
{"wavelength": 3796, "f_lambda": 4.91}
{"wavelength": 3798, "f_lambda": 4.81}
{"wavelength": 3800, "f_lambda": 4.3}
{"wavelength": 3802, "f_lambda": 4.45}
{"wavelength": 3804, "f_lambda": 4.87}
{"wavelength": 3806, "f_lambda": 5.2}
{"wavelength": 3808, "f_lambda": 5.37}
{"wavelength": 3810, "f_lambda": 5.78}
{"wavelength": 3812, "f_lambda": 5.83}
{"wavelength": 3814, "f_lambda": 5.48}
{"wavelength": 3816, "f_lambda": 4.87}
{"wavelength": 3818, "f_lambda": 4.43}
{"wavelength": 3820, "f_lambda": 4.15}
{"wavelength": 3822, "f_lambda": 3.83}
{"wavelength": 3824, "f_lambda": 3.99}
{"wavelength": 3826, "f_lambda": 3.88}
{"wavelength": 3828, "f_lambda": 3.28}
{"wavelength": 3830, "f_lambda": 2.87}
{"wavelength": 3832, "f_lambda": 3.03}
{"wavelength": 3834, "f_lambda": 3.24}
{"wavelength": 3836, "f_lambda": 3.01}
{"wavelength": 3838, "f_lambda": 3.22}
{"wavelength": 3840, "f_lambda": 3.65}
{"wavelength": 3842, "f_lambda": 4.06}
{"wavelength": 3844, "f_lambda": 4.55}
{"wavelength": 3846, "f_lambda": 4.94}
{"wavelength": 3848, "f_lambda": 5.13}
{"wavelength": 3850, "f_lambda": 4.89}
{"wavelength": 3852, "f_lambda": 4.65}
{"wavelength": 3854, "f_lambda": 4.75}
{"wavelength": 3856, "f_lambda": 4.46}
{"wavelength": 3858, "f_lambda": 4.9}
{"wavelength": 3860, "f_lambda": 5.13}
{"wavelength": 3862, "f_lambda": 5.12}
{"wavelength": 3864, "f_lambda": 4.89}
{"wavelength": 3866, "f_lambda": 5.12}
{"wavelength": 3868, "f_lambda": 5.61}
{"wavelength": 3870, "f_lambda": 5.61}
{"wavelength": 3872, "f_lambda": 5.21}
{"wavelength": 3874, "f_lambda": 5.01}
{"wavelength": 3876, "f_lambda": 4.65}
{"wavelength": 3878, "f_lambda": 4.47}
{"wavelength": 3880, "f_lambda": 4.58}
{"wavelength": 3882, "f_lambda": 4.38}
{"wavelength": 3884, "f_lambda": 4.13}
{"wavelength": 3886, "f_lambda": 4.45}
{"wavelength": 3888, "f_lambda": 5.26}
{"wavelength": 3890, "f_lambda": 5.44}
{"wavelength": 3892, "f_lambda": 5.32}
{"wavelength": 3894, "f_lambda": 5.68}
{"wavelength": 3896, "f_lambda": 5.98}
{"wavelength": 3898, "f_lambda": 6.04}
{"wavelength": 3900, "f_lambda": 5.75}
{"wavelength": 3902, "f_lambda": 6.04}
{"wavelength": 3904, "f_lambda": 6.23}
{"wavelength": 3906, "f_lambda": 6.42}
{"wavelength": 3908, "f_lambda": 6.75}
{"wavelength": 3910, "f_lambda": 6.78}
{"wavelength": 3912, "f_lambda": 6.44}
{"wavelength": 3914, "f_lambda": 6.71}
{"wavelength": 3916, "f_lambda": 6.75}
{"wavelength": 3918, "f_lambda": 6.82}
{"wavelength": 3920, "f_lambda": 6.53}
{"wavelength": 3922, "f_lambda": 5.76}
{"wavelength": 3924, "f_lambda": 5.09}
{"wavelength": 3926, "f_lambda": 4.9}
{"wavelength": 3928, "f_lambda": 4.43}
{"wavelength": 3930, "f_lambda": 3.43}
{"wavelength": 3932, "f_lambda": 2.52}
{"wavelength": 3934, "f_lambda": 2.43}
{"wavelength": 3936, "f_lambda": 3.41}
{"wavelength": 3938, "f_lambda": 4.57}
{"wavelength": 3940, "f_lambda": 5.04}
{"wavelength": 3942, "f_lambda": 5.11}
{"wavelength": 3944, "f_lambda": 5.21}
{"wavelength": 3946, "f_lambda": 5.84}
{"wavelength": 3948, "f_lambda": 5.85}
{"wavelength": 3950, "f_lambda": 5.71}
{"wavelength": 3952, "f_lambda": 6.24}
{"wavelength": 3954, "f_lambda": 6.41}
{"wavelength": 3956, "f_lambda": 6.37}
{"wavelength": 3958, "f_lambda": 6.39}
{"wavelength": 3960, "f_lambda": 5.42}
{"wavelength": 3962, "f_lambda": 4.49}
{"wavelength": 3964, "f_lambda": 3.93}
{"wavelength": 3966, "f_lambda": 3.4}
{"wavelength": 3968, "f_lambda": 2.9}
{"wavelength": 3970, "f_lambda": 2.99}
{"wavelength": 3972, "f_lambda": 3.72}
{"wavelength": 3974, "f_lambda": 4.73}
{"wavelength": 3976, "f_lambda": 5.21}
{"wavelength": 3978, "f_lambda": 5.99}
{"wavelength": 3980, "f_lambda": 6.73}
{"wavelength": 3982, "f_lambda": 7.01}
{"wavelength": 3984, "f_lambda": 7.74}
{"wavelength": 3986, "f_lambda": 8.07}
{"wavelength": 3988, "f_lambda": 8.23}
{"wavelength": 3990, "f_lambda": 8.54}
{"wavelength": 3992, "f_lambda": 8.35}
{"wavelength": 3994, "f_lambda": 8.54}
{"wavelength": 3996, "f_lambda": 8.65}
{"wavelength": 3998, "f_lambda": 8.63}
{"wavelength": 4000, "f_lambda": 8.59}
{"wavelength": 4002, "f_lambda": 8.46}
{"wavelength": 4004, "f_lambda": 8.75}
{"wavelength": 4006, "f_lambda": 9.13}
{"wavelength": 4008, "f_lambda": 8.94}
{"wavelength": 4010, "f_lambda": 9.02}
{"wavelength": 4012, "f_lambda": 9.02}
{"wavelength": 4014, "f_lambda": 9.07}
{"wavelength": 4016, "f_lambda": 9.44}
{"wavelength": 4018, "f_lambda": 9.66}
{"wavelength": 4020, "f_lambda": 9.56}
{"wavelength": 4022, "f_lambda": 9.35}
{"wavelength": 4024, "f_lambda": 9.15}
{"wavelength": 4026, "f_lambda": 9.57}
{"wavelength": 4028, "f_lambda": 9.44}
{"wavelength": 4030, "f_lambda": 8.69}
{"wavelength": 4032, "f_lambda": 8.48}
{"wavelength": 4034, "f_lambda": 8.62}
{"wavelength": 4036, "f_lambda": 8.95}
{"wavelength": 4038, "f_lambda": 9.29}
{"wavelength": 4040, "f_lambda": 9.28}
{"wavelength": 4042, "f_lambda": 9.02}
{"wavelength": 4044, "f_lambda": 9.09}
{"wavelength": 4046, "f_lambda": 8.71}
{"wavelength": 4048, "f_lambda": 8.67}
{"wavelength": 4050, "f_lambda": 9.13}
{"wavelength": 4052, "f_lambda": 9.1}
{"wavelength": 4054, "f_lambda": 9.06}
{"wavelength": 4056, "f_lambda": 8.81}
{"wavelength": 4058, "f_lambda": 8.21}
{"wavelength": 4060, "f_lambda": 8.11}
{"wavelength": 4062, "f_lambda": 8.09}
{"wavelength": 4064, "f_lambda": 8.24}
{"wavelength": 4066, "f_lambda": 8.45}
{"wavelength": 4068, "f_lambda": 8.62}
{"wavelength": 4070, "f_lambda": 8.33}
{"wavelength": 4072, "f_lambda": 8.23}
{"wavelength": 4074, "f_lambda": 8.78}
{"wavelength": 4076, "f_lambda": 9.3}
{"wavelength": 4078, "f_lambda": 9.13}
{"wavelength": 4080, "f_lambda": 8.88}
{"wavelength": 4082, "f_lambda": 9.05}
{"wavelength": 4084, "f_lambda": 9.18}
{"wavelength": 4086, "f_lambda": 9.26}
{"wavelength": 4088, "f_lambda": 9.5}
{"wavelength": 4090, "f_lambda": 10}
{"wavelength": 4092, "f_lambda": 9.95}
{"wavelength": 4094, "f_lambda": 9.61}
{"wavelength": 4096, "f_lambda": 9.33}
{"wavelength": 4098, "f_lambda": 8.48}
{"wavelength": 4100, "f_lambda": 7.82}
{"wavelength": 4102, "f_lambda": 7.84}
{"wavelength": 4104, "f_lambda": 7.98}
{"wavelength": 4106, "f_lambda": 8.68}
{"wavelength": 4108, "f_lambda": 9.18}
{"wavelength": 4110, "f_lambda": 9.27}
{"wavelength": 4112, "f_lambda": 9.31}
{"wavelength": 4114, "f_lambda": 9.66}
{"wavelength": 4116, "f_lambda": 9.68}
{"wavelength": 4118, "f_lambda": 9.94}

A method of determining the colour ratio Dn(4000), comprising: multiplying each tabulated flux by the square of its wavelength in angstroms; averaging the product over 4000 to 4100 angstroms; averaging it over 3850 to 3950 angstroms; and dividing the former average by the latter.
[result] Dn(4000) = 1.85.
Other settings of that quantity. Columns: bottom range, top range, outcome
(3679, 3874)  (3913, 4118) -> 1.77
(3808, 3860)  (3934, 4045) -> 1.81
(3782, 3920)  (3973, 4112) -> 1.91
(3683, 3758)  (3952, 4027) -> 1.68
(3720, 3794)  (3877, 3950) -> 1.11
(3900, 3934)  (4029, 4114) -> 1.70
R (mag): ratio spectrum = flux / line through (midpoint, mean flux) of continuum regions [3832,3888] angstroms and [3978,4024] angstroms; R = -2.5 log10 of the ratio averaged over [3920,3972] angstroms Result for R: 0.42 mag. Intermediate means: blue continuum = 4.57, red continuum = 8.57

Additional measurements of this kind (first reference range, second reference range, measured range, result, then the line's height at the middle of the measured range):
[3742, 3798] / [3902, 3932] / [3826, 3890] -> 0.23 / 5.53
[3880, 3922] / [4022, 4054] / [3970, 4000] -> 0.11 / 7.8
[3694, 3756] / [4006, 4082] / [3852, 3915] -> 0.28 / 6.95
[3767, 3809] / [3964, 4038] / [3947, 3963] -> 0.23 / 7.24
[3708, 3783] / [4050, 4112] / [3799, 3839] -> 0.36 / 5.96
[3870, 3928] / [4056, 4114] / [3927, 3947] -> 0.44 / 6.26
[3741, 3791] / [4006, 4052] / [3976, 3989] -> 0.18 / 8.4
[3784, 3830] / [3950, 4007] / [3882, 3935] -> 0.06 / 5.79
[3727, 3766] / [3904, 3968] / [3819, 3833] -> 0.38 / 5.05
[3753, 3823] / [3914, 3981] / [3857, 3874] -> -0.02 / 5.09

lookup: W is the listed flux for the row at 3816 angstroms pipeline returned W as 4.87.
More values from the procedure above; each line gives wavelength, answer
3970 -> 2.99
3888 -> 5.26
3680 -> 5.01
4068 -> 8.62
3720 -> 4.55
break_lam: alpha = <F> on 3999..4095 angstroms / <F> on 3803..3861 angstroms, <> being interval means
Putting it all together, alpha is 2.0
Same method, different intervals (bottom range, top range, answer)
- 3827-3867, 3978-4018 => 1.99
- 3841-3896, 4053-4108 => 1.78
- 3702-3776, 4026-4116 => 1.77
